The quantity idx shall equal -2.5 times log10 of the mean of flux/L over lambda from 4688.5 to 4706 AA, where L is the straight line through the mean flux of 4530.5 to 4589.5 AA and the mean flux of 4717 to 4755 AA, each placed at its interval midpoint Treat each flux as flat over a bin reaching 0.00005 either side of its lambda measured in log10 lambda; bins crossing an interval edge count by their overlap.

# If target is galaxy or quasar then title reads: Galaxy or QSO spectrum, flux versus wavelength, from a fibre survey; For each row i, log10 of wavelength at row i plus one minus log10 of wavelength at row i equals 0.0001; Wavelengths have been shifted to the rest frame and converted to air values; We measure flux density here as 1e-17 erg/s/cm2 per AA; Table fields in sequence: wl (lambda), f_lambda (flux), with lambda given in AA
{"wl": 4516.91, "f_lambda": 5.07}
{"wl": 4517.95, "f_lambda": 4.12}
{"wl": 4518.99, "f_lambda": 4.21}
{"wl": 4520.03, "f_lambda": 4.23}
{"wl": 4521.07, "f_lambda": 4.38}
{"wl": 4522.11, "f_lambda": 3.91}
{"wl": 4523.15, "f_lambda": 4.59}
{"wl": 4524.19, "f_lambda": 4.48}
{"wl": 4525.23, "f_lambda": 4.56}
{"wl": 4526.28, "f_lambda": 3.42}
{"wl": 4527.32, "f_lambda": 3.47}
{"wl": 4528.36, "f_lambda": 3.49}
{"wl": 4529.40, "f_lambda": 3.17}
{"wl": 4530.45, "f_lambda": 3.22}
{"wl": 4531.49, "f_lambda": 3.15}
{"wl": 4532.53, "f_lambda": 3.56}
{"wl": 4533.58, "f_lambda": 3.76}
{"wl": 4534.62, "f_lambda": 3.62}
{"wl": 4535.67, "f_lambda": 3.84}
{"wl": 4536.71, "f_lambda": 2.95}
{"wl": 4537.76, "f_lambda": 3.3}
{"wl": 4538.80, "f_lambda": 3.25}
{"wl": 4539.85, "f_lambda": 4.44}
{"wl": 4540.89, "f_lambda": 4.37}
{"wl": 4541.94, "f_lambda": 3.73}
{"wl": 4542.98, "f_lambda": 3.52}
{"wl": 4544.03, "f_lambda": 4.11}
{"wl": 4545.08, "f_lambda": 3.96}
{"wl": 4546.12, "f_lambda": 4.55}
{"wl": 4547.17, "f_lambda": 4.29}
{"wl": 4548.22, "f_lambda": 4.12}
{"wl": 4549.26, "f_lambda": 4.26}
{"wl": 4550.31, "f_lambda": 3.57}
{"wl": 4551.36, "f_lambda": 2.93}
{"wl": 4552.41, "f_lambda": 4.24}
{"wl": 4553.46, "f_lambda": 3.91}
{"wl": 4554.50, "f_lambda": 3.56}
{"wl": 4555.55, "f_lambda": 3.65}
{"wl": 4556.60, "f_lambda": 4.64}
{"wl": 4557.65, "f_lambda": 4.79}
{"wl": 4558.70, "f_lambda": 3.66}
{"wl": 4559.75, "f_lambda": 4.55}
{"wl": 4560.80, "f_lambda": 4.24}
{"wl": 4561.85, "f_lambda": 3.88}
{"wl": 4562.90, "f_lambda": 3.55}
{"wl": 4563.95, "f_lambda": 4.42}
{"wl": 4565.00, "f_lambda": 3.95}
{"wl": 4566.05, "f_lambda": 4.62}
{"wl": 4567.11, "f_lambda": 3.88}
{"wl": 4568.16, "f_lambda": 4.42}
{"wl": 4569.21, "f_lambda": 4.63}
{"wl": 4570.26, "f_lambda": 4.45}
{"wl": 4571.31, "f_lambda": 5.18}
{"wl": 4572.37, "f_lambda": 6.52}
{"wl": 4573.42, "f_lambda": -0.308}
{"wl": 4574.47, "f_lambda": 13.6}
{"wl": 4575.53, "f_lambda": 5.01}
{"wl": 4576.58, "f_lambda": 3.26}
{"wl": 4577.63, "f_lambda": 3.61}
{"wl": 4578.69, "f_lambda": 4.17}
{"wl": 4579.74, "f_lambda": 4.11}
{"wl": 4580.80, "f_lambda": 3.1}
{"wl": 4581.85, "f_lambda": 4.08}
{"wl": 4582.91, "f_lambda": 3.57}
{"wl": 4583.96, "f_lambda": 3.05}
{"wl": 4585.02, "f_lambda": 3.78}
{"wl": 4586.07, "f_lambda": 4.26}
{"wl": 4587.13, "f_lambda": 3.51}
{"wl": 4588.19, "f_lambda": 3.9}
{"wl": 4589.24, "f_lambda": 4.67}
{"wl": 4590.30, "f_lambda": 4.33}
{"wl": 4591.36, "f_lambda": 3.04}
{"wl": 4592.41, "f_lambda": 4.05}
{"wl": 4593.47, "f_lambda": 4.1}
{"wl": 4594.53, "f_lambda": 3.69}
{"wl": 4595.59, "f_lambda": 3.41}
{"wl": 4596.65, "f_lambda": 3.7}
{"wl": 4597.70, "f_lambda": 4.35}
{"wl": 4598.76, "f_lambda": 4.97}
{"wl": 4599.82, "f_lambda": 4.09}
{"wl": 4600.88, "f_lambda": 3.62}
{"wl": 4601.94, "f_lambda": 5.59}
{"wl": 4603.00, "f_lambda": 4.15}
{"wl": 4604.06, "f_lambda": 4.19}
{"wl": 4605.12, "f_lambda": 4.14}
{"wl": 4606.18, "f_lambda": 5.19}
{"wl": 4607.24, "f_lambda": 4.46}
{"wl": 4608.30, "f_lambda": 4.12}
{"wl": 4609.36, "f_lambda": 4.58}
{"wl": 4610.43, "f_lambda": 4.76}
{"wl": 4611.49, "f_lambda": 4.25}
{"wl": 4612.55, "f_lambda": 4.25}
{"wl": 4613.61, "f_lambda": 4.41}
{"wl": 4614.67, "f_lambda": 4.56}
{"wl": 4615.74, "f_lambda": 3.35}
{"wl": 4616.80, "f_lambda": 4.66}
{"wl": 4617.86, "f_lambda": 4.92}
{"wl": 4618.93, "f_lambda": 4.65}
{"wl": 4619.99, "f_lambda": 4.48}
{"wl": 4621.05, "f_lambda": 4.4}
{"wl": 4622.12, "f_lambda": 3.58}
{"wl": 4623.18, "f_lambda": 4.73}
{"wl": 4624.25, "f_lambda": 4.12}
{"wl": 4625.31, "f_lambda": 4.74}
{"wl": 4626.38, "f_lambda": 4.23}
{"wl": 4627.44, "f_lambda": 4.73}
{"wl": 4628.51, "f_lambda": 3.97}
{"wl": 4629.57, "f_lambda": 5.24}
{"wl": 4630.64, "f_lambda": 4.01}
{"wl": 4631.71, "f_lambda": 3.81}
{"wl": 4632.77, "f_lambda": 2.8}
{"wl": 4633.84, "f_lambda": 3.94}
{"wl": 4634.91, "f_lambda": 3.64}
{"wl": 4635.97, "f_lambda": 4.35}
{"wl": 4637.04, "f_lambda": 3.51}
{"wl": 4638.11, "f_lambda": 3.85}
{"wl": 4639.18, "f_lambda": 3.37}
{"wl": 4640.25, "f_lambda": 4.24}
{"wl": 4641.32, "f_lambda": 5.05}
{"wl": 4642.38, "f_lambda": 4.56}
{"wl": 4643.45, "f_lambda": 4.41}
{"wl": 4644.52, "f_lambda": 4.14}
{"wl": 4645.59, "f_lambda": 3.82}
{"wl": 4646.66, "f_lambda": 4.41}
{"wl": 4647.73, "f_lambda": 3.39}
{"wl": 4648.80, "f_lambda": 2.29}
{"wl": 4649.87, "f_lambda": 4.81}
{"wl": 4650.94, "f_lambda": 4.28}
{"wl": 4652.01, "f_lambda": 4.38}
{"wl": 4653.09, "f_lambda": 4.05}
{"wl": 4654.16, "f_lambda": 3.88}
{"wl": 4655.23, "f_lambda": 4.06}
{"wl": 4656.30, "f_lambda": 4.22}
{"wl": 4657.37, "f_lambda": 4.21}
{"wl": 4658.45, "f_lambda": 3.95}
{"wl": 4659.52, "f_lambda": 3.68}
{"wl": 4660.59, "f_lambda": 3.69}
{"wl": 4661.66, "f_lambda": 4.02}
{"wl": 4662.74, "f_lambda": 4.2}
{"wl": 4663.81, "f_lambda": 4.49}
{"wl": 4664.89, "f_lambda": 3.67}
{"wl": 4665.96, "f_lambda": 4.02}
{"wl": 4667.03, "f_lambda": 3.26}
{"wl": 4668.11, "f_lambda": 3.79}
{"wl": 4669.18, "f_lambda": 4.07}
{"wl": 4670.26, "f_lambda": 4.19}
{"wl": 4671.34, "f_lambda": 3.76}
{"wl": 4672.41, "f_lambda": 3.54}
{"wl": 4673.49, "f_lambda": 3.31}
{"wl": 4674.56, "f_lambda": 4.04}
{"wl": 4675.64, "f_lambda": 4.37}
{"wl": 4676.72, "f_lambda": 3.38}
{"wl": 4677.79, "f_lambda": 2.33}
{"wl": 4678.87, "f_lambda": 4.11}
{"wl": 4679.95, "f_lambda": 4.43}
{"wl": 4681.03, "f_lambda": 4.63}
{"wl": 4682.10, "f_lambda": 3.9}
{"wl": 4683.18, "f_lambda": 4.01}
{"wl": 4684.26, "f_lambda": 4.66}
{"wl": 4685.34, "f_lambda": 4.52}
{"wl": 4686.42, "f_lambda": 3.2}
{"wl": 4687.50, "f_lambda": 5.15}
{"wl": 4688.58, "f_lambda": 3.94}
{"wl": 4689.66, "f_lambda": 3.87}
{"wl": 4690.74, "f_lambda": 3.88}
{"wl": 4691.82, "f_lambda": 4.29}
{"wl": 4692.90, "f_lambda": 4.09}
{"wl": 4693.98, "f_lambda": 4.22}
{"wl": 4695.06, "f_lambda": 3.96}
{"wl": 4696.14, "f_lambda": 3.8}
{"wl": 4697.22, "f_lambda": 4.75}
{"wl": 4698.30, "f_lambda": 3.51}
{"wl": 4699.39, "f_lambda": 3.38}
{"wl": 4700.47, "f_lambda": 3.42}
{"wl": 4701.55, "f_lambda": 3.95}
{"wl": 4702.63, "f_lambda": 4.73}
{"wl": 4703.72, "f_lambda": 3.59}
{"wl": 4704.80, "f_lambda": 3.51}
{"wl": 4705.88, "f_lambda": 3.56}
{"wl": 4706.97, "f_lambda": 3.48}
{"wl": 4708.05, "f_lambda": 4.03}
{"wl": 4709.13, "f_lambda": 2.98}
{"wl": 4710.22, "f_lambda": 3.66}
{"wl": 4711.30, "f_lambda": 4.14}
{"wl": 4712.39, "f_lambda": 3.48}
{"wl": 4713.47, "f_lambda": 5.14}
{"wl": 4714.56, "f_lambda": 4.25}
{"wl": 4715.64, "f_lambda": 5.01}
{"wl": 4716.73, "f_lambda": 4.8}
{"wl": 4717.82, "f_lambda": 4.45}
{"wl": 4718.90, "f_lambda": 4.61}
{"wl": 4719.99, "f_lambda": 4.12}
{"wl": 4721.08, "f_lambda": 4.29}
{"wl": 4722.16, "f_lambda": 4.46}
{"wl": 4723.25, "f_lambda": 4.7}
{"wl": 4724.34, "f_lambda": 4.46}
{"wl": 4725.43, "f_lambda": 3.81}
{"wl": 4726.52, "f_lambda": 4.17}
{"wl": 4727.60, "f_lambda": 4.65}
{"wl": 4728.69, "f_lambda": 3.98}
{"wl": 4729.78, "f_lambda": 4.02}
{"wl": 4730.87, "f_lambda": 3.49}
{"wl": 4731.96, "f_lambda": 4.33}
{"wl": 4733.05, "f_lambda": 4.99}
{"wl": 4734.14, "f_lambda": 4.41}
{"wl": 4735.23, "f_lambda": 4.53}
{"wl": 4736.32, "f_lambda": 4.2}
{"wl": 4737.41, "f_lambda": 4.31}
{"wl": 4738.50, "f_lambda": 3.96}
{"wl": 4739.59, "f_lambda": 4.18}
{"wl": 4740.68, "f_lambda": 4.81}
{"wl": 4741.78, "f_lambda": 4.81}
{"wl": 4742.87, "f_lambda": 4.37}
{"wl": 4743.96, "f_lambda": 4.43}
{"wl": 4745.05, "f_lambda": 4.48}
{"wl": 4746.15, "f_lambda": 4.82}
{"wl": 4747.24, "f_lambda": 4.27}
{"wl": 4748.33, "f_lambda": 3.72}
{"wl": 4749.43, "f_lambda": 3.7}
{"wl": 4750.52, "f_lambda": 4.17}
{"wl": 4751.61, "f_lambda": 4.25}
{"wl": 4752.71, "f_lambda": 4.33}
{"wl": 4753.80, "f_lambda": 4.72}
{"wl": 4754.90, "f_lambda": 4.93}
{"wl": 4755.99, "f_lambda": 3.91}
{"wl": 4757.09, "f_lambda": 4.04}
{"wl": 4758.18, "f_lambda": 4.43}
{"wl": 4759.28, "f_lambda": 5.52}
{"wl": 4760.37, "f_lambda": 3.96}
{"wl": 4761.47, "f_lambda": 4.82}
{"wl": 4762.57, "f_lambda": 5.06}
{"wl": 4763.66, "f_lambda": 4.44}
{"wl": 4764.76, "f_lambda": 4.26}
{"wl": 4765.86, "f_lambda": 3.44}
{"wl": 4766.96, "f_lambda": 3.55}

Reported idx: 0.10 mag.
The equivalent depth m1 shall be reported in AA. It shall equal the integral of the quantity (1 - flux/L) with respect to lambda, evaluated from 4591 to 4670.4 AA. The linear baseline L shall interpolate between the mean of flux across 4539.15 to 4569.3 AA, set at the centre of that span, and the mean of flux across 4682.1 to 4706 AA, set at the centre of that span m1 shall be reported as -2.0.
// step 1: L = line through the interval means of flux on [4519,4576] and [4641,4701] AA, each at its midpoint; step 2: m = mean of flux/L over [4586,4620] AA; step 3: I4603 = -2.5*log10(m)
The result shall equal -0.05 mag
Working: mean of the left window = 4.14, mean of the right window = 3.99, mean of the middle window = 4.25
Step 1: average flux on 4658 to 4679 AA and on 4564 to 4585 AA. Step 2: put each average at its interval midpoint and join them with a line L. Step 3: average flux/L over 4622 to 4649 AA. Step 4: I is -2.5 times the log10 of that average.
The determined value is -0.01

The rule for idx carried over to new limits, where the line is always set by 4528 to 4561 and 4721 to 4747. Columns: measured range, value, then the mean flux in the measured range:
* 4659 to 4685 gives 0.08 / 3.9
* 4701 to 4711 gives 0.15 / 3.73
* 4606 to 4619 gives -0.11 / 4.45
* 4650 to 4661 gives 0.02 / 4.07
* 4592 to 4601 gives -0.01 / 4.01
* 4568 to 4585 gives -0.15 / 4.51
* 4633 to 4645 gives 0.01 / 4.06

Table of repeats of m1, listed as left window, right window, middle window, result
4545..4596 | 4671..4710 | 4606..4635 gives -1.8 AA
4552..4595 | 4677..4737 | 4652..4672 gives 0.9 AA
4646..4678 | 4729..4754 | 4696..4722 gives 0.6 AA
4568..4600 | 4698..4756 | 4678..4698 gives 0.3 AA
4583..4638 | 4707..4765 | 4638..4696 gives 3.3 AA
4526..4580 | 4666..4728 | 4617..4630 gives -1.4 AA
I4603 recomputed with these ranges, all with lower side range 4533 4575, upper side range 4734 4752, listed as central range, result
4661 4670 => 0.09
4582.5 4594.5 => 0.11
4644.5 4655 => 0.09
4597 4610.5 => -0.05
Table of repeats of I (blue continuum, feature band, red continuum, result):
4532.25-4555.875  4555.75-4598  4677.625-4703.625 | -0.10 mag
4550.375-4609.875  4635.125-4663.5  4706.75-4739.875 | 0.05 mag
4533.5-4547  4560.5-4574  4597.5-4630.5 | -0.03 mag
